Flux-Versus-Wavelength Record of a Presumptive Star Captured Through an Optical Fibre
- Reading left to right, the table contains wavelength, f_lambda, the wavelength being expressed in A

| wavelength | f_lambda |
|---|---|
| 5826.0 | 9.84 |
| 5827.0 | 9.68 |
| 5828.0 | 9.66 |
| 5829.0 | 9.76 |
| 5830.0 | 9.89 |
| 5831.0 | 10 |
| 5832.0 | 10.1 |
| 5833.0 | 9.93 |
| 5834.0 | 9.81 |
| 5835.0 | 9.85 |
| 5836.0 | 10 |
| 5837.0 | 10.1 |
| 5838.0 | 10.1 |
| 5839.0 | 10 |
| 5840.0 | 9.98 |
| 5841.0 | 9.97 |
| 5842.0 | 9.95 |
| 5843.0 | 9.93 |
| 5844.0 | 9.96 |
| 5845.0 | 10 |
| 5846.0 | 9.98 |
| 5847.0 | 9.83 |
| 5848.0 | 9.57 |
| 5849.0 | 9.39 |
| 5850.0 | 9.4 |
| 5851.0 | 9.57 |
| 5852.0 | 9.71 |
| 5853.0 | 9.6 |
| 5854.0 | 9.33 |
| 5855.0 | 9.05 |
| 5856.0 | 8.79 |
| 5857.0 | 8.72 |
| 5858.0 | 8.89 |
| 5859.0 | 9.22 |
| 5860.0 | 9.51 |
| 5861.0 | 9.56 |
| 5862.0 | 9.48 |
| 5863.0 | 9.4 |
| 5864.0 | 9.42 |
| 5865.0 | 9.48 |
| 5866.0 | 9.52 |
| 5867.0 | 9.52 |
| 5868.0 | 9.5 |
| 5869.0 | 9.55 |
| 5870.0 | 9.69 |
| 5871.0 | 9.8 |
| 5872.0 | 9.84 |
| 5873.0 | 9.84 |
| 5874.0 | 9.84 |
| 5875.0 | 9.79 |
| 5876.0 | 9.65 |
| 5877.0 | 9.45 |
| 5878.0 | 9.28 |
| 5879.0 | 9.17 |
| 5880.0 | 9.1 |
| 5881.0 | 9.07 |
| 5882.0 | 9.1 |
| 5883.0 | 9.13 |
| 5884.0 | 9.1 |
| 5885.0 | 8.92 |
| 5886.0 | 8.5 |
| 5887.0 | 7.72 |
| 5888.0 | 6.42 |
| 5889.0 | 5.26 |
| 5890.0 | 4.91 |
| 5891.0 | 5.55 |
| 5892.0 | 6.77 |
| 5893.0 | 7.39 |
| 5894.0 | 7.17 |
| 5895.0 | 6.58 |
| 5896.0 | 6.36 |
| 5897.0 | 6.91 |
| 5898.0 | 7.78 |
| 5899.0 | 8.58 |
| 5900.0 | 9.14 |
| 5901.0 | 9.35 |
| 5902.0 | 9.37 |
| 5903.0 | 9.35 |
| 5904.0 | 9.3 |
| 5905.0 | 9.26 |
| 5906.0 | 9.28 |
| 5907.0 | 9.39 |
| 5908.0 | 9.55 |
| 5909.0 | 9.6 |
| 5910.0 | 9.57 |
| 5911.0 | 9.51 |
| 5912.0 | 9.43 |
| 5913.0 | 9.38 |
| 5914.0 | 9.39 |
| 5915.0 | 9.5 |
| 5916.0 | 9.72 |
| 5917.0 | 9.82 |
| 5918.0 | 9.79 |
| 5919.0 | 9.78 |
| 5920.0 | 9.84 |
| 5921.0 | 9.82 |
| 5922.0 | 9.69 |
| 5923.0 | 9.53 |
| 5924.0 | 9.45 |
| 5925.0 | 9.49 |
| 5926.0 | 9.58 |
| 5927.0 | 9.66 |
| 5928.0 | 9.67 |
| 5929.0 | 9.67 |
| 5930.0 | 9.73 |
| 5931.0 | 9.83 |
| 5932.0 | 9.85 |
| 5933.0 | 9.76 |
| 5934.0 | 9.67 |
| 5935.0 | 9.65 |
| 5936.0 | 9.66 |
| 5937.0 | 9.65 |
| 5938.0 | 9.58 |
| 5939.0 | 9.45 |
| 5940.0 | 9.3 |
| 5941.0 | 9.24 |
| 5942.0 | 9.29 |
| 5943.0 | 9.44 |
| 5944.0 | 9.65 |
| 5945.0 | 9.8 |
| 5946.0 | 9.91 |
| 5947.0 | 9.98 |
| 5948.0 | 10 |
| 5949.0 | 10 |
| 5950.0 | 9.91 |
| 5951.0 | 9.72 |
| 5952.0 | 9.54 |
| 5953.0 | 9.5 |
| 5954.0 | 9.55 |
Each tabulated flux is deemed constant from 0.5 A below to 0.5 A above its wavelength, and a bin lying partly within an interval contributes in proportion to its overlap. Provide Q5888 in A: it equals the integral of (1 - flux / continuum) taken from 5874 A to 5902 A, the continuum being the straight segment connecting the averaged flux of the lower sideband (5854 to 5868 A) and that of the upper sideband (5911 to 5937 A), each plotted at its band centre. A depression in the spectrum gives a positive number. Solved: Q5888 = 4.1 A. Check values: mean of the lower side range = 9.28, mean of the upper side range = 9.65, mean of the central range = 8.06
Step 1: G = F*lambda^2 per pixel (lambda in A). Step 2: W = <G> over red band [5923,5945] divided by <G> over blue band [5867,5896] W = 1.16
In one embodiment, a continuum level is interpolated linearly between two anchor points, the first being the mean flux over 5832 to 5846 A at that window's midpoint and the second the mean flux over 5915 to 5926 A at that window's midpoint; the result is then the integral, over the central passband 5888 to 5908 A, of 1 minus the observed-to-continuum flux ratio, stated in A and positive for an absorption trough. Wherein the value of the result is 4.0 A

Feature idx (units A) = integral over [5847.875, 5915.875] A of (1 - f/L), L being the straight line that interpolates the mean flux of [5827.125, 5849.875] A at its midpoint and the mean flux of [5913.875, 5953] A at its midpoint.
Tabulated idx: 6.36 A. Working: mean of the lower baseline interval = 9.89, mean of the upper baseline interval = 9.67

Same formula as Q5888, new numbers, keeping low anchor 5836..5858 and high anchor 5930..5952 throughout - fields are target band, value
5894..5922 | 1.8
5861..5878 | 0.1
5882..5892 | 2.4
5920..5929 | 0.0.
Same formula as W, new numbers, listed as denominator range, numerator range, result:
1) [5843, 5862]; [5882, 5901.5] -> 0.80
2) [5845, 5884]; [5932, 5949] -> 1.05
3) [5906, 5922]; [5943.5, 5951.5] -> 1.04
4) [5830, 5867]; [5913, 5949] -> 1.03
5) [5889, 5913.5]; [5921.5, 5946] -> 1.18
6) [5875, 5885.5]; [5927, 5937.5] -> 1.07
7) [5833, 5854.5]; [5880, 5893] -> 0.78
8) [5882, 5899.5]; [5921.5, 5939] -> 1.34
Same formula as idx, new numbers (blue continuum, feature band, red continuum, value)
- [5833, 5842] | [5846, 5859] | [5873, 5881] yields 0.6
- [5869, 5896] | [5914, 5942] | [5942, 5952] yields -0.8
